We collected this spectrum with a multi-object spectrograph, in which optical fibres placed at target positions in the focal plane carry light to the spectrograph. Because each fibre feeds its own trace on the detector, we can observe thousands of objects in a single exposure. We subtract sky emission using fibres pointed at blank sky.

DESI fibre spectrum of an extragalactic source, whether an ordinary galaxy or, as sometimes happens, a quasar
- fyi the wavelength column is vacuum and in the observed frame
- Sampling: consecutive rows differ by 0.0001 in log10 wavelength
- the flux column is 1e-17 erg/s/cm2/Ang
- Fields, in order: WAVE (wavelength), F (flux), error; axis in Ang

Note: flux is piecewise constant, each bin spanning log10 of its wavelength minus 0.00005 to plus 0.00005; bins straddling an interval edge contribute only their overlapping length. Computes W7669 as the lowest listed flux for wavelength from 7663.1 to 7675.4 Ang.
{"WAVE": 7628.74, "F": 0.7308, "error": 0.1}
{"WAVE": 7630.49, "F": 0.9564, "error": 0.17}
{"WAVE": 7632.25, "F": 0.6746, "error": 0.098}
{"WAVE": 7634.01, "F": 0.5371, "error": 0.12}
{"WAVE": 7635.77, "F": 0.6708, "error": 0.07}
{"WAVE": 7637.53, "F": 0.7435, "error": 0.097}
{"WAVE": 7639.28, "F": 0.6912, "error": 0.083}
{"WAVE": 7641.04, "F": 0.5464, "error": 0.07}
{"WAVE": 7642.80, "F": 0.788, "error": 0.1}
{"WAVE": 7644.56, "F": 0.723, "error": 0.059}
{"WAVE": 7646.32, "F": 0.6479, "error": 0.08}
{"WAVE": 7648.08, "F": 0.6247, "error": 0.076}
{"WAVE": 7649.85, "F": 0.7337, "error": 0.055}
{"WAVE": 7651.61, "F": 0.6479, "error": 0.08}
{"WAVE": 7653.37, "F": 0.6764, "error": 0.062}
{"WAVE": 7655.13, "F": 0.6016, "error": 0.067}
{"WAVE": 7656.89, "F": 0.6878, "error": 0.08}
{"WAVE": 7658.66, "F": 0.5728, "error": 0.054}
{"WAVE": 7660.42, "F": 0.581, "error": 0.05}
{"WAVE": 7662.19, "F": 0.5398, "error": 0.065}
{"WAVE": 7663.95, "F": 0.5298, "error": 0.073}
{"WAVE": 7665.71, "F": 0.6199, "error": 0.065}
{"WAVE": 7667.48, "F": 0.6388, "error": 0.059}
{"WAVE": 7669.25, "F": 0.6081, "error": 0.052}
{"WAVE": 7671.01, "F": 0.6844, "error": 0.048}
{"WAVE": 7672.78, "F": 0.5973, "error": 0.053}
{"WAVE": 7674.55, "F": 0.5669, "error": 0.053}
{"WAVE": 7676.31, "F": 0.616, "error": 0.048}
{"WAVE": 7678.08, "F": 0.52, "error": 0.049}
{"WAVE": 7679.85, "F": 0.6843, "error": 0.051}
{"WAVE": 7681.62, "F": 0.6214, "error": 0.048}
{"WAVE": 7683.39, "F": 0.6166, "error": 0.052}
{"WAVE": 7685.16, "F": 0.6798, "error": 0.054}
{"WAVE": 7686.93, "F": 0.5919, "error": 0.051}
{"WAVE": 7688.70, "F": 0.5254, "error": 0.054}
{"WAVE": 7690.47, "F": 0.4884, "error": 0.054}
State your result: 0.5298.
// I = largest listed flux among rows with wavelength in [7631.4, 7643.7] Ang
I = 0.788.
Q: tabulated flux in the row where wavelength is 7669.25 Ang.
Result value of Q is 0.6081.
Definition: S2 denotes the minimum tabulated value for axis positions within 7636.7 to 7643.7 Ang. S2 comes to 0.5464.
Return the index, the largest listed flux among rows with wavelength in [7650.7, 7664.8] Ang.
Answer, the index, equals 0.6878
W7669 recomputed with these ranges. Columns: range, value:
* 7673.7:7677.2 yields 0.5669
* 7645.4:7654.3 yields 0.6247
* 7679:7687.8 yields 0.5919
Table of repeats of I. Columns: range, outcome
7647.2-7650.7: 0.7337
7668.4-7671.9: 0.6844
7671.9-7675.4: 0.5973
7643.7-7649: 0.723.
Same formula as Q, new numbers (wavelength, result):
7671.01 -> 0.6844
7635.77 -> 0.6708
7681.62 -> 0.6214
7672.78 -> 0.5973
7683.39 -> 0.6166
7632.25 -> 0.6746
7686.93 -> 0.5919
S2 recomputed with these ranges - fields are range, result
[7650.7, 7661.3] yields 0.5728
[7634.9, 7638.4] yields 0.6708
